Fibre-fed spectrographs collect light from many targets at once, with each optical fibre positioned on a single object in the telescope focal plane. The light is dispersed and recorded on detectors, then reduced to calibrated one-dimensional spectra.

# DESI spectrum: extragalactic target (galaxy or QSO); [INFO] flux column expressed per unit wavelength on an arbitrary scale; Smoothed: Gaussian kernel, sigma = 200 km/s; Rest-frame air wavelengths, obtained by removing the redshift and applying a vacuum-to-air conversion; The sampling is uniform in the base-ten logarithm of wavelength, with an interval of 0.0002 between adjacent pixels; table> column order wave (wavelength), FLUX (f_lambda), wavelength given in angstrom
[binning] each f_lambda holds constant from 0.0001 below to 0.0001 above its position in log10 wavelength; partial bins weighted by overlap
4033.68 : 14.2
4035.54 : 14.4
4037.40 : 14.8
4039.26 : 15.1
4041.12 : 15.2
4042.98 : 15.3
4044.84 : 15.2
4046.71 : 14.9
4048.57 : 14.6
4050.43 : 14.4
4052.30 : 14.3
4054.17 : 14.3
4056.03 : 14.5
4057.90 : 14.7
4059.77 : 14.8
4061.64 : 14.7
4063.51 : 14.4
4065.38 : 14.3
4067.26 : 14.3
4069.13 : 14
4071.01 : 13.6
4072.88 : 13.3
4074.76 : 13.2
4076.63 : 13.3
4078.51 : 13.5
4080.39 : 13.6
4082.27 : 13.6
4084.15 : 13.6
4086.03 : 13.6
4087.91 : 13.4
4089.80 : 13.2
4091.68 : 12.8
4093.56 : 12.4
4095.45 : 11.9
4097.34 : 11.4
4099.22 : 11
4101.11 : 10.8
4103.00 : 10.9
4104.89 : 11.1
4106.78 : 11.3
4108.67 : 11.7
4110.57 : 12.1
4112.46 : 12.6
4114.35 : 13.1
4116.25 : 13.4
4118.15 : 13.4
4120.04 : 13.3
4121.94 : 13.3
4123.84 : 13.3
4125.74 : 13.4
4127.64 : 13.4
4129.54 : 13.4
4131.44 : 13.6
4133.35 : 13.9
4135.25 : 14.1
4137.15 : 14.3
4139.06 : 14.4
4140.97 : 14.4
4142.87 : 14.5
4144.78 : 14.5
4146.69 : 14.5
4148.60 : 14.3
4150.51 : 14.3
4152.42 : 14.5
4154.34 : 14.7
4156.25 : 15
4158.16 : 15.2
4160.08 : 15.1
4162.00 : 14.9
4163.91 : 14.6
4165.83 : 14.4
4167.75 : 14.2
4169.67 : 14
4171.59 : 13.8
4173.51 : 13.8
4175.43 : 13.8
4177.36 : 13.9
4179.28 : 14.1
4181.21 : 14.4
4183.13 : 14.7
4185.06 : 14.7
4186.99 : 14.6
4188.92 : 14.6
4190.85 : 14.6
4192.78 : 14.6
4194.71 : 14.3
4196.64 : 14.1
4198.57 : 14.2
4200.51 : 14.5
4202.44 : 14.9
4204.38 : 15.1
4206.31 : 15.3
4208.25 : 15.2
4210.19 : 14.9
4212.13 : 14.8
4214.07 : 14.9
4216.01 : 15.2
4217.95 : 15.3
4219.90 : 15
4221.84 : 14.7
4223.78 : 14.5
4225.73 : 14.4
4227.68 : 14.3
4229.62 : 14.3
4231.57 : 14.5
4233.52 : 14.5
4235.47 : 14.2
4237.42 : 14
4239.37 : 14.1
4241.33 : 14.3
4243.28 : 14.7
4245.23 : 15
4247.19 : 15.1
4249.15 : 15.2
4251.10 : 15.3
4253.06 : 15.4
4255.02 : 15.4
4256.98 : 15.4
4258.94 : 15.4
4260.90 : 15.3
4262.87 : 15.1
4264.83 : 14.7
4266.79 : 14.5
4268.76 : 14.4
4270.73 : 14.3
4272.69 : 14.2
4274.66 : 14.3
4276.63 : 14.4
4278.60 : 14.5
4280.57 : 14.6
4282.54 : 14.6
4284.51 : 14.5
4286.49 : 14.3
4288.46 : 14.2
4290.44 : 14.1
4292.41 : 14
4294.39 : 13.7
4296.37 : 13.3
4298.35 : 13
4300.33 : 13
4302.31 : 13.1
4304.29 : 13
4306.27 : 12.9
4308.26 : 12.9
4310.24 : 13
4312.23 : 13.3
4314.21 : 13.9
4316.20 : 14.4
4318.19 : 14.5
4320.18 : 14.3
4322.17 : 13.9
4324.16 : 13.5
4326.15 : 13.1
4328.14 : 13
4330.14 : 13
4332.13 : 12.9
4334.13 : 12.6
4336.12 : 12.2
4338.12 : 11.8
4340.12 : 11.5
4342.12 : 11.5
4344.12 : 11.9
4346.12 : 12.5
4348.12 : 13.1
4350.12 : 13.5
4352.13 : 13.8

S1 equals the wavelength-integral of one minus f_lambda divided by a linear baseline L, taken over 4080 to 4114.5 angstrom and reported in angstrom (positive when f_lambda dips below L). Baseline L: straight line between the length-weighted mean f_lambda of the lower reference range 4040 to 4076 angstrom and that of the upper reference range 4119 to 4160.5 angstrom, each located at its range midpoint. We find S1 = 4.84 angstrom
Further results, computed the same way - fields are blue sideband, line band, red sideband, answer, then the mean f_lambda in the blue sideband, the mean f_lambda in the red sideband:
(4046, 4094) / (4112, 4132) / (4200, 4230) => 1.33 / 13.9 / 14.8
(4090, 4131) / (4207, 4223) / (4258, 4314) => -1.95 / 12.4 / 14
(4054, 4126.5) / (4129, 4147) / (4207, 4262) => -0.66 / 13.1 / 14.8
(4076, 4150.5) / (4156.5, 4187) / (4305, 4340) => -2.94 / 13.1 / 13.2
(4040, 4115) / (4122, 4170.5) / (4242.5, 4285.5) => -1.21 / 13.4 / 14.8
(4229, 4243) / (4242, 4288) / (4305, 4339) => -2.83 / 14.3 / 13.2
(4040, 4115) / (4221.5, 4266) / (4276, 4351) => -4.73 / 13.4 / 13.3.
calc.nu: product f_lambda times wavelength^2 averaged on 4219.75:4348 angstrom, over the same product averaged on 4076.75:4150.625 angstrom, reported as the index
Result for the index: 1.2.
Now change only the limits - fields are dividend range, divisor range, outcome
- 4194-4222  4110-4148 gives 1.13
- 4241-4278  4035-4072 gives 1.13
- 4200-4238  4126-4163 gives 1.06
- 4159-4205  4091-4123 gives 1.23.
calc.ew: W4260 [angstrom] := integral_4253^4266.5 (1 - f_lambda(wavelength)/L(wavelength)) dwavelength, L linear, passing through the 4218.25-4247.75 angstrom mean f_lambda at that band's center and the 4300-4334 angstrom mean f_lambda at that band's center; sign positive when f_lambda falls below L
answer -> -1.0 angstrom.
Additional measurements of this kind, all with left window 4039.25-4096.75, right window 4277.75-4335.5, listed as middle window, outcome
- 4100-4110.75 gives 2.0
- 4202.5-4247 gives -3.1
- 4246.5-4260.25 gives -1.6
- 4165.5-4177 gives -0.1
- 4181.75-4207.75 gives -1.6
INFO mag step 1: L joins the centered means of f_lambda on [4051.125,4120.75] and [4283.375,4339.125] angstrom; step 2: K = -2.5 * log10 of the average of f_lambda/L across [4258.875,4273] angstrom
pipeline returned -0.11 mag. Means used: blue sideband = 13.1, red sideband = 13.4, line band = 14.7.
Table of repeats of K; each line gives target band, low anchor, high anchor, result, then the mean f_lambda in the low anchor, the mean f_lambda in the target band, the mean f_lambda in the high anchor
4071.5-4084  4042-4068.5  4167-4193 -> 0.09 mag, 14.6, 13.4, 14.3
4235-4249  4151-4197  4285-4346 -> -0.05 mag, 14.4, 14.5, 13.2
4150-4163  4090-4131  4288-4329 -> -0.17 mag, 12.4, 14.8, 13.5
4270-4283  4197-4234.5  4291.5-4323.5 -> -0.04 mag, 14.8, 14.4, 13.5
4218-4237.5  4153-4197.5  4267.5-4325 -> -0.02 mag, 14.4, 14.5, 13.9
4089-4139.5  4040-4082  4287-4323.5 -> 0.12 mag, 14.3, 12.7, 13.6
